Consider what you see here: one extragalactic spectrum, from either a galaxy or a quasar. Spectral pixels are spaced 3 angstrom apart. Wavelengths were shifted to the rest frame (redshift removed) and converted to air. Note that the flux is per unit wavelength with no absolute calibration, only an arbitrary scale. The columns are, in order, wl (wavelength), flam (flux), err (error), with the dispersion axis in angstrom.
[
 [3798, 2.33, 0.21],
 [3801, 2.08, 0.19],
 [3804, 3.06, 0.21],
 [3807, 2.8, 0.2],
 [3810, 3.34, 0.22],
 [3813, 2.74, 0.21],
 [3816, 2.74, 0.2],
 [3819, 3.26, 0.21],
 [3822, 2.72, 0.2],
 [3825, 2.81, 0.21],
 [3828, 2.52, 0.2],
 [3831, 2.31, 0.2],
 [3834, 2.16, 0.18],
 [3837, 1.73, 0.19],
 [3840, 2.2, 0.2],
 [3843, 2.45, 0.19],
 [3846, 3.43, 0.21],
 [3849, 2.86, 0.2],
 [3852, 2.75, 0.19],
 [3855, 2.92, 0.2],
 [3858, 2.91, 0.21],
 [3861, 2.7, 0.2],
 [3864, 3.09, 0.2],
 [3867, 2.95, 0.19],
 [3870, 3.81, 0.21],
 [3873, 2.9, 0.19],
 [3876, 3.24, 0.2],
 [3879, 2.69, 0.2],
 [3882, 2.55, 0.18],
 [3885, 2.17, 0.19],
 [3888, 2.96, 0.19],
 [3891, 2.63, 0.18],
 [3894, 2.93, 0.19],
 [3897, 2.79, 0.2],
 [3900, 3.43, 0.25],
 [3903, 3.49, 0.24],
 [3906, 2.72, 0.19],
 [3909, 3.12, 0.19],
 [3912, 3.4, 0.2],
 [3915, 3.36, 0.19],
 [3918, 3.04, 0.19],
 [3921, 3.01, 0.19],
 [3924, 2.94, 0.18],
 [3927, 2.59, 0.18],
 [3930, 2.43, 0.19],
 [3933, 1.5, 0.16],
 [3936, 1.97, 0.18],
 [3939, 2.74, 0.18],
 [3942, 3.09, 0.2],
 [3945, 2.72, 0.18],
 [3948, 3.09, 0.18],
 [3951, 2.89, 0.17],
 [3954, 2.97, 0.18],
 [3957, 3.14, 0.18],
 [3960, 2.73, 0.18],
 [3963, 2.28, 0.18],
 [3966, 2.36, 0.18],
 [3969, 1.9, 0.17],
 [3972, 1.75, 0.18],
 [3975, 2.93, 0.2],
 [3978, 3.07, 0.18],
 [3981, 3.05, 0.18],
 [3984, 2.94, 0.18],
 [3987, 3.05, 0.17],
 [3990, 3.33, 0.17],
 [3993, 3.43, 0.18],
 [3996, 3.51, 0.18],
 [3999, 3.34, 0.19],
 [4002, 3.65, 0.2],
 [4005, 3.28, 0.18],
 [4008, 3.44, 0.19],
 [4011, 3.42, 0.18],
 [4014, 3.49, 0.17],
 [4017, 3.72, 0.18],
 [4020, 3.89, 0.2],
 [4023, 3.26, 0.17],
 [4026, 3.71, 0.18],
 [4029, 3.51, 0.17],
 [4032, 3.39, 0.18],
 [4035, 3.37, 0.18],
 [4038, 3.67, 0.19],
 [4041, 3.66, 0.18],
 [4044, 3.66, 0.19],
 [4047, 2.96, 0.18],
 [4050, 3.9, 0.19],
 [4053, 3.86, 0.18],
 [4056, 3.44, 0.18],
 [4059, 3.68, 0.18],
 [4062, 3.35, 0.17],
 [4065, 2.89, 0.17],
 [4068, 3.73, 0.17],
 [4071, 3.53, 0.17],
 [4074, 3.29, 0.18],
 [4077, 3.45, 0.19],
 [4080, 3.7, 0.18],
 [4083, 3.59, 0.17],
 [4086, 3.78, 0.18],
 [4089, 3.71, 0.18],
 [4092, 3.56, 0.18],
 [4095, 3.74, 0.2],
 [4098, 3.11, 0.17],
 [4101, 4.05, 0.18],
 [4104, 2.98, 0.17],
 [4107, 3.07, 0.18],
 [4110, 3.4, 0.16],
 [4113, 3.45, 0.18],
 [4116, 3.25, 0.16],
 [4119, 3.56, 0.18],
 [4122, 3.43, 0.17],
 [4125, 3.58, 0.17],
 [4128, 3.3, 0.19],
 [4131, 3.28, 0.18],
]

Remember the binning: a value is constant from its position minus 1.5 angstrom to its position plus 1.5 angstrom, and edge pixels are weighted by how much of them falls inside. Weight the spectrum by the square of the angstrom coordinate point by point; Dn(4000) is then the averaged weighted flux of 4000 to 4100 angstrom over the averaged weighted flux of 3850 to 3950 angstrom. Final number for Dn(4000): 1.3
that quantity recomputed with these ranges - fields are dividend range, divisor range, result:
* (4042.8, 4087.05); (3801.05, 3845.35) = 1.51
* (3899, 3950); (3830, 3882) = 1.07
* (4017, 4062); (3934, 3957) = 1.35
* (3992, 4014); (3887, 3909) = 1.21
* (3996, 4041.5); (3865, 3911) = 1.27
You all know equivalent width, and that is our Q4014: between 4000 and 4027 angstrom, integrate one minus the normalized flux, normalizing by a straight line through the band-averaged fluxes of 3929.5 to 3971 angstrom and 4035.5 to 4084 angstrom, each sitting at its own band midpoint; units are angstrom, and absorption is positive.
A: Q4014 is -3.7 angstrom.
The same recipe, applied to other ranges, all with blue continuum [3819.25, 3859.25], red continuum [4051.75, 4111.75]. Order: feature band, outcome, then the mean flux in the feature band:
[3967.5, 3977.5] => 2.6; 2.28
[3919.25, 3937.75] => 3.3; 2.42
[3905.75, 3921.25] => -1.4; 3.15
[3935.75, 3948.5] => 1.0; 2.77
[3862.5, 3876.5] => -2.4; 3.2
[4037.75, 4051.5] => -0.8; 3.56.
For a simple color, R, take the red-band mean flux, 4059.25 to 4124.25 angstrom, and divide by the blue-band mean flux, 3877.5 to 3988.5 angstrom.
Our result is 1.25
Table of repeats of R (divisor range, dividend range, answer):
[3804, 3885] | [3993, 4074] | 1.26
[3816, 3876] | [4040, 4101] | 1.28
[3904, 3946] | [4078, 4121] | 1.26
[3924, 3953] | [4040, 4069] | 1.36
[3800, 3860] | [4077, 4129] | 1.29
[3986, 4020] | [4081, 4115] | 1.01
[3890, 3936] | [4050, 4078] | 1.22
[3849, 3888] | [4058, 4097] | 1.22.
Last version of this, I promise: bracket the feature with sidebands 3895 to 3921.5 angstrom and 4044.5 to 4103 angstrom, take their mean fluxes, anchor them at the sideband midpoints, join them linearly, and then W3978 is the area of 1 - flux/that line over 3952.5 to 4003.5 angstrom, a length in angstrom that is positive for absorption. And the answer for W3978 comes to 6.3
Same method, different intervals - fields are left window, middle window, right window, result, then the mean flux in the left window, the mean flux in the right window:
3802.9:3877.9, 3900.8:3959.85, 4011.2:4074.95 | 5.0 angstrom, 2.81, 3.52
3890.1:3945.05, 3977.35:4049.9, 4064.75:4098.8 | -3.8 angstrom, 2.84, 3.54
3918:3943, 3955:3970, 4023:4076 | 1.5 angstrom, 2.55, 3.5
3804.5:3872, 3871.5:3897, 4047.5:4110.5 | 1.4 angstrom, 2.79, 3.51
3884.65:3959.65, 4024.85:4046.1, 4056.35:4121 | -1.8 angstrom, 2.85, 3.47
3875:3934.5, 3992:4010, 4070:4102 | -1.1 angstrom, 2.85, 3.59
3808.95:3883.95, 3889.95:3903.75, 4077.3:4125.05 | -0.6 angstrom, 2.78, 3.49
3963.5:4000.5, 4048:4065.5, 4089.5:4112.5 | -1.7 angstrom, 2.87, 3.43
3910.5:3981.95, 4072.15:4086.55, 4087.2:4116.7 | -0.9 angstrom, 2.7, 3.44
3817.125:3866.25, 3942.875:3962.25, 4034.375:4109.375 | 1.1 angstrom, 2.68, 3.51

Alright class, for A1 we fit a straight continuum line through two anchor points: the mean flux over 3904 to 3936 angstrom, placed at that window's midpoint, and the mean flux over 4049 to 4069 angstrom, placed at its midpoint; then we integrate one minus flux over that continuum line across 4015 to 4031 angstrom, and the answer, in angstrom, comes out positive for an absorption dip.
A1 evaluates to -1.28 angstrom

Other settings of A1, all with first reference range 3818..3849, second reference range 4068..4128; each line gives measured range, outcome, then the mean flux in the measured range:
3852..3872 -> -2.8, 3.04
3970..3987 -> 1.8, 2.75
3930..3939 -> 2.8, 2.02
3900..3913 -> -1.8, 3.2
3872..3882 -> -0.6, 2.89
